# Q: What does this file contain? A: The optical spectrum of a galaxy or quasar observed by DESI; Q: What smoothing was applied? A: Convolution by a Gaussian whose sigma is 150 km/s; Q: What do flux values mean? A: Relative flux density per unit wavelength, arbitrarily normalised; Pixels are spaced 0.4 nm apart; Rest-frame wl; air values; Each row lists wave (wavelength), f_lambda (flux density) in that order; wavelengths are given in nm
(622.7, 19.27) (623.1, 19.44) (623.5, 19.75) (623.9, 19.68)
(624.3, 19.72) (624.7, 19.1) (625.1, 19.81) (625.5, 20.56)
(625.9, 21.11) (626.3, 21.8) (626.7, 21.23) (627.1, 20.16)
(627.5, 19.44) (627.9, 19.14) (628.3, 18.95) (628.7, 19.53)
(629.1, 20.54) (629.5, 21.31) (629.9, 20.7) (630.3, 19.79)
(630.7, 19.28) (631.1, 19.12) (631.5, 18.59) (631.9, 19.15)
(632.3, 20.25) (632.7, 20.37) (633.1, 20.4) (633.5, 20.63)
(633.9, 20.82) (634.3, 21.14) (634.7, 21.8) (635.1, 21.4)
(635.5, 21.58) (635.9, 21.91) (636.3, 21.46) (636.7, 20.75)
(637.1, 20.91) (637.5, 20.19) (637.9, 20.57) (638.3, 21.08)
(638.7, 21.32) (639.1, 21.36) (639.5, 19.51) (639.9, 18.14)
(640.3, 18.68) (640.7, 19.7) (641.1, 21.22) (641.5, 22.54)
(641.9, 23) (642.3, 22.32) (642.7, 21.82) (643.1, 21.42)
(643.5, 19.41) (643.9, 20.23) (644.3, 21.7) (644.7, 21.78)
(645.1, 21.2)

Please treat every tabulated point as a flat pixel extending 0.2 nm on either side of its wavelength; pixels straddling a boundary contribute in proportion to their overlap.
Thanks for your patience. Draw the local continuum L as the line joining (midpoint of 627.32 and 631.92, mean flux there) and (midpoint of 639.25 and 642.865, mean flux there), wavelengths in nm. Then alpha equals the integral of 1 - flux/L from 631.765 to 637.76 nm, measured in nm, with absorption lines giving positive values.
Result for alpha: -0.21 nm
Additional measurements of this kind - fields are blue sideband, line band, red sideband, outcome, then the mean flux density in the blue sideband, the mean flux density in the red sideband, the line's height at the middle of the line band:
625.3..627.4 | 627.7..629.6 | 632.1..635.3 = 0.10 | 20.9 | 20.9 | 20.9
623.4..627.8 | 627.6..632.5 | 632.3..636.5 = 0.23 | 20.2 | 21.1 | 20.7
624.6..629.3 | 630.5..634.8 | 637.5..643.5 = 0.07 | 20.1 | 20.8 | 20.4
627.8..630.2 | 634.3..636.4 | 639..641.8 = -0.15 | 20.1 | 20.2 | 20.1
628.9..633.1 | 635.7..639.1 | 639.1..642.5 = -0.10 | 19.9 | 20.7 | 20.4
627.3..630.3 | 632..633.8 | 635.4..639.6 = 0.01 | 19.9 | 21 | 20.4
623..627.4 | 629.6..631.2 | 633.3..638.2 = 0.06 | 20.2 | 21.1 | 20.6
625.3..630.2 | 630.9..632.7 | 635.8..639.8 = 0.10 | 20.4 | 20.8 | 20.5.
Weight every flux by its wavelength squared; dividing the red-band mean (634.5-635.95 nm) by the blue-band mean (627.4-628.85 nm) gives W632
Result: 1.15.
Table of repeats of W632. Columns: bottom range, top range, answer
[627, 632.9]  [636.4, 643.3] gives 1.09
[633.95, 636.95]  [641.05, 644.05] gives 1.03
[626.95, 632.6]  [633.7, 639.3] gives 1.10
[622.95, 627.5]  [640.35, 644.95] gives 1.11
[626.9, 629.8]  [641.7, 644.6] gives 1.13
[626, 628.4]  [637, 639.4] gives 1.07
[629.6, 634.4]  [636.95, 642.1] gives 1.05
